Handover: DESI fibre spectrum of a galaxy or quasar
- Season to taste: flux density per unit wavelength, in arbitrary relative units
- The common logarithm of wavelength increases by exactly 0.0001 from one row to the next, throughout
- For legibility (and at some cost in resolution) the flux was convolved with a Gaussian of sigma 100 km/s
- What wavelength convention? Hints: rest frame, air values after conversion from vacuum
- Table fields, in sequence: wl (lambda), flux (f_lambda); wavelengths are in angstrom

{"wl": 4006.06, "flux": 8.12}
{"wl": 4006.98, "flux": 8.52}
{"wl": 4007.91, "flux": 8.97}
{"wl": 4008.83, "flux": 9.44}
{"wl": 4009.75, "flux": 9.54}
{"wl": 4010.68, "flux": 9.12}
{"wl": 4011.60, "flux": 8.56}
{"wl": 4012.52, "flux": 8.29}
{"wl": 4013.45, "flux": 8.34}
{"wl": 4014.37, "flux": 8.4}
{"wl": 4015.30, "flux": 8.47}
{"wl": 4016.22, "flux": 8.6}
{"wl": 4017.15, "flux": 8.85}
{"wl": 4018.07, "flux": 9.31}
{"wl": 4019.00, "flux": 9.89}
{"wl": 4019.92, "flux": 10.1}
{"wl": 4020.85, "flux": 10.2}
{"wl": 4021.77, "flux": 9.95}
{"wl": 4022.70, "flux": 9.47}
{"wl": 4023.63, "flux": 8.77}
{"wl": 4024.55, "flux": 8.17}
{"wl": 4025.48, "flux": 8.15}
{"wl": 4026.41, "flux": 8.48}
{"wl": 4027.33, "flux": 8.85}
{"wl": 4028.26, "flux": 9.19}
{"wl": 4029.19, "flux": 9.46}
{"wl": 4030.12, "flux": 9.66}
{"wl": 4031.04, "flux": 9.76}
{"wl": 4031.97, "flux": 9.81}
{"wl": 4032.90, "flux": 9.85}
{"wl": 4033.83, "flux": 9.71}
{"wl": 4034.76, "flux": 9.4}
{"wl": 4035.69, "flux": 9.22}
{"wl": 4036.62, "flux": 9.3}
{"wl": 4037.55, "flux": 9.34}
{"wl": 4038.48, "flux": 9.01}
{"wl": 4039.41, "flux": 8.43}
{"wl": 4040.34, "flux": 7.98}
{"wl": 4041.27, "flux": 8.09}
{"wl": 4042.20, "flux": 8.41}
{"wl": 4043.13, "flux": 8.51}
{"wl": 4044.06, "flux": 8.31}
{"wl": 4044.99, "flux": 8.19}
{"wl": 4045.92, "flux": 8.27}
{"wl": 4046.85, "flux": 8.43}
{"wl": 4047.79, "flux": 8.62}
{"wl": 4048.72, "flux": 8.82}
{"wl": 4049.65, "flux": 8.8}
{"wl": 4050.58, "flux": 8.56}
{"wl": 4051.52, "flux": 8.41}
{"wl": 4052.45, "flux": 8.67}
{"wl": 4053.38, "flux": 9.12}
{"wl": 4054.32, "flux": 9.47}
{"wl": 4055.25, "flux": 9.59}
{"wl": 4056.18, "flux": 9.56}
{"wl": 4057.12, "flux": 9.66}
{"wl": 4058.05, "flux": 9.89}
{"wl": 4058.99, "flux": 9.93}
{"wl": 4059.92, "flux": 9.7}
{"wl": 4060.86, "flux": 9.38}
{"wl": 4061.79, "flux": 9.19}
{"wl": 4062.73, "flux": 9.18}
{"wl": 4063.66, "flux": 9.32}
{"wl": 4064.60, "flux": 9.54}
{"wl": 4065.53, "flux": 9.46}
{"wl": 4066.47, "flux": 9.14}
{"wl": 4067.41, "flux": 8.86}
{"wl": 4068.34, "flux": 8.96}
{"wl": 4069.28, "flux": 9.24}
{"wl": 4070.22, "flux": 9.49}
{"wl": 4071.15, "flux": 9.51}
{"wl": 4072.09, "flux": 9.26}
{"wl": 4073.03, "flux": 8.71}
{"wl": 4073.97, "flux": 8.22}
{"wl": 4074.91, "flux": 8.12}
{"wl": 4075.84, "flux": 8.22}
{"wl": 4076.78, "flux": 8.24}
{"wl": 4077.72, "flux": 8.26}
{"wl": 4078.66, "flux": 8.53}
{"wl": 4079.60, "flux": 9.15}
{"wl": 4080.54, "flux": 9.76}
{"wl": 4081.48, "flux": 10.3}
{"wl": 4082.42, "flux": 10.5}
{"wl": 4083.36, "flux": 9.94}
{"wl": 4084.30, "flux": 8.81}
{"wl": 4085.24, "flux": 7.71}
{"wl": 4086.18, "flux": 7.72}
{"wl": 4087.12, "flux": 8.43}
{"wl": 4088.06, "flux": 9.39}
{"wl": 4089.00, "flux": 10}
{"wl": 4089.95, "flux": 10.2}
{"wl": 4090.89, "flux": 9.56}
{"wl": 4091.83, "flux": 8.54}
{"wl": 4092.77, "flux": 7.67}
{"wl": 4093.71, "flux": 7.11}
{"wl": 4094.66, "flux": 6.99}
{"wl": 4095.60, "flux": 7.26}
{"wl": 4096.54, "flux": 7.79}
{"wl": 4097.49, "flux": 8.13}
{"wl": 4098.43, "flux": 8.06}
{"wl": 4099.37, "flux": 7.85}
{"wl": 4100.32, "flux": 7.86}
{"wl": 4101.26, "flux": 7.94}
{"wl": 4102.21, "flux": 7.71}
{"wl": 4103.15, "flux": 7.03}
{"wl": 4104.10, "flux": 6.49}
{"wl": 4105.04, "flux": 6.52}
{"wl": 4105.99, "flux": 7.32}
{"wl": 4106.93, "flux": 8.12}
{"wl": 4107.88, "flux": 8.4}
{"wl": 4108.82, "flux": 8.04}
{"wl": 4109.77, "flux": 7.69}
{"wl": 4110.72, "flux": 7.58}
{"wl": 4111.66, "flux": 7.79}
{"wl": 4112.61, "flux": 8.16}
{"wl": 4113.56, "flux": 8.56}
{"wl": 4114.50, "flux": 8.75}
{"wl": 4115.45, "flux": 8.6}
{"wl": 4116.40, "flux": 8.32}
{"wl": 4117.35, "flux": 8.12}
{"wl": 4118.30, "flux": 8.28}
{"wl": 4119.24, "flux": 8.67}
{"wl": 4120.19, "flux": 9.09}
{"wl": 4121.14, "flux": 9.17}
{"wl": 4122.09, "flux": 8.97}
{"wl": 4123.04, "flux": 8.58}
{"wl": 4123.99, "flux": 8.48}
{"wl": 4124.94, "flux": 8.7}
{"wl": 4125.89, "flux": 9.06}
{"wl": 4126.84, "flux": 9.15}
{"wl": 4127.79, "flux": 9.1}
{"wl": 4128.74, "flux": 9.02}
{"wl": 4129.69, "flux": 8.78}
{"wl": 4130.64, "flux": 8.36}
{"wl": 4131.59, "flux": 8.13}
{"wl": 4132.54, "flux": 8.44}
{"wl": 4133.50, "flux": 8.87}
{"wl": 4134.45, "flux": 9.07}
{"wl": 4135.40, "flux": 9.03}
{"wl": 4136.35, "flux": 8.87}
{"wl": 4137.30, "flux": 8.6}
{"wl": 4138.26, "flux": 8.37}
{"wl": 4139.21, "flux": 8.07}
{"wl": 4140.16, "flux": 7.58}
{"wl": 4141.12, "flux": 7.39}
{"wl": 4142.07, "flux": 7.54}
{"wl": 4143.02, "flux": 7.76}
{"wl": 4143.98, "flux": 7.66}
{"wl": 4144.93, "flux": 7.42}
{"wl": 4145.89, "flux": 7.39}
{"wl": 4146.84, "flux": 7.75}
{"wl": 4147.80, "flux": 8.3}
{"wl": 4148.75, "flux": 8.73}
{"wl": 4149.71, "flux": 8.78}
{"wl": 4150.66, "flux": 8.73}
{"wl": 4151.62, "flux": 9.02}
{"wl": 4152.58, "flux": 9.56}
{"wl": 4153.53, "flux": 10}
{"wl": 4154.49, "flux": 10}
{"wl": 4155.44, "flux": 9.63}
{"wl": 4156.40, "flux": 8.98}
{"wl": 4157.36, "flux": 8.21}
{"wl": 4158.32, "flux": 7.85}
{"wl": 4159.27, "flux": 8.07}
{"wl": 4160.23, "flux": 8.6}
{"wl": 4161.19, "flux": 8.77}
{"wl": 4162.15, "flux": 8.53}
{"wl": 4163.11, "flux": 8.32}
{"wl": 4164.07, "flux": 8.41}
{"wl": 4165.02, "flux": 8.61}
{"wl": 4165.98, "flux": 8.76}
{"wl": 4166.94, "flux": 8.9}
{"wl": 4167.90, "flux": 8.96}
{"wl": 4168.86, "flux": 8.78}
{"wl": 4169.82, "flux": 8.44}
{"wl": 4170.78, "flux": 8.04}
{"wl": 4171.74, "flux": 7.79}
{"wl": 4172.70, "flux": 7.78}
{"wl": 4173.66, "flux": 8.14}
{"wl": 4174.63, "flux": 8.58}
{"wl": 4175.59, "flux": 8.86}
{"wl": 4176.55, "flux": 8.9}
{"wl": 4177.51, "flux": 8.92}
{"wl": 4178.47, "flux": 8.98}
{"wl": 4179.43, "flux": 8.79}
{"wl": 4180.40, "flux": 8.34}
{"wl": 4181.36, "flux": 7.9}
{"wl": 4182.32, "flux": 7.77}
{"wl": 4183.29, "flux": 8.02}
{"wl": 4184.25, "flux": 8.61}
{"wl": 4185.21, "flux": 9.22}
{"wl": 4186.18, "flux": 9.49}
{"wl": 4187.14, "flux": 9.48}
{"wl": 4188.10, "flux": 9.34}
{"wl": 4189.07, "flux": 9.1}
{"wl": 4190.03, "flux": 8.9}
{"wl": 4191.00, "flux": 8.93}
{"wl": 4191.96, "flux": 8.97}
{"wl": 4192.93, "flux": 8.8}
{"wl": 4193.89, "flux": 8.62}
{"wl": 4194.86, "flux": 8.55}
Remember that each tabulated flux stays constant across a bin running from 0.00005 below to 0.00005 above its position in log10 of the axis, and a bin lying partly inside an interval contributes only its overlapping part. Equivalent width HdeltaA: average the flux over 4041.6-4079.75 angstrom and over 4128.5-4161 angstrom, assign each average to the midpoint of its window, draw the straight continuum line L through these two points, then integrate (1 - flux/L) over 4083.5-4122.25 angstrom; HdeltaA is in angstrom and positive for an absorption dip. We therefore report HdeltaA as 2.4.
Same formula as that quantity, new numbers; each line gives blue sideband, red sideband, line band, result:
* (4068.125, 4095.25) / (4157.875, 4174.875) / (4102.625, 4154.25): 1.5 angstrom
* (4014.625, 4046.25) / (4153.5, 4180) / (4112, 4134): 0.3 angstrom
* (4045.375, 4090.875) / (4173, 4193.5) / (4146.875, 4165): 0.1 angstrom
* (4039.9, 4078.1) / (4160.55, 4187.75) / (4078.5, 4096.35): 0.0 angstrom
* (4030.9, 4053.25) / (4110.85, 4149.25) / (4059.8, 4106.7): 0.2 angstrom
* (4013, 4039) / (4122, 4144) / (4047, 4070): -0.6 angstrom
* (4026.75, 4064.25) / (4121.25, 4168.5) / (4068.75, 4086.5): -0.1 angstrom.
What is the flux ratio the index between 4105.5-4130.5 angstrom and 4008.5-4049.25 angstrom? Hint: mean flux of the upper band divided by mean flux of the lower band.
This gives 0.95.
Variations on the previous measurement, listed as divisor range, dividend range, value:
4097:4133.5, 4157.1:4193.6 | 1.04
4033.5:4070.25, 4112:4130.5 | 0.96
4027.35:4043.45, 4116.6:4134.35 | 0.96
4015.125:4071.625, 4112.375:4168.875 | 0.94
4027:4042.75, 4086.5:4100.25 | 0.91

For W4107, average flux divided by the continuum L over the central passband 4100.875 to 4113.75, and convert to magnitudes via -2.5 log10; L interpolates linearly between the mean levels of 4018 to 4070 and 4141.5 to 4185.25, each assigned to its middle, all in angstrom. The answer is 0.15 mag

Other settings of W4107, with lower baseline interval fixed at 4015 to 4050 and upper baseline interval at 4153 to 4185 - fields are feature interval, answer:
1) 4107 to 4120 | 0.07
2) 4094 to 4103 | 0.15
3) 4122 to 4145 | 0.03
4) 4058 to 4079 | -0.02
